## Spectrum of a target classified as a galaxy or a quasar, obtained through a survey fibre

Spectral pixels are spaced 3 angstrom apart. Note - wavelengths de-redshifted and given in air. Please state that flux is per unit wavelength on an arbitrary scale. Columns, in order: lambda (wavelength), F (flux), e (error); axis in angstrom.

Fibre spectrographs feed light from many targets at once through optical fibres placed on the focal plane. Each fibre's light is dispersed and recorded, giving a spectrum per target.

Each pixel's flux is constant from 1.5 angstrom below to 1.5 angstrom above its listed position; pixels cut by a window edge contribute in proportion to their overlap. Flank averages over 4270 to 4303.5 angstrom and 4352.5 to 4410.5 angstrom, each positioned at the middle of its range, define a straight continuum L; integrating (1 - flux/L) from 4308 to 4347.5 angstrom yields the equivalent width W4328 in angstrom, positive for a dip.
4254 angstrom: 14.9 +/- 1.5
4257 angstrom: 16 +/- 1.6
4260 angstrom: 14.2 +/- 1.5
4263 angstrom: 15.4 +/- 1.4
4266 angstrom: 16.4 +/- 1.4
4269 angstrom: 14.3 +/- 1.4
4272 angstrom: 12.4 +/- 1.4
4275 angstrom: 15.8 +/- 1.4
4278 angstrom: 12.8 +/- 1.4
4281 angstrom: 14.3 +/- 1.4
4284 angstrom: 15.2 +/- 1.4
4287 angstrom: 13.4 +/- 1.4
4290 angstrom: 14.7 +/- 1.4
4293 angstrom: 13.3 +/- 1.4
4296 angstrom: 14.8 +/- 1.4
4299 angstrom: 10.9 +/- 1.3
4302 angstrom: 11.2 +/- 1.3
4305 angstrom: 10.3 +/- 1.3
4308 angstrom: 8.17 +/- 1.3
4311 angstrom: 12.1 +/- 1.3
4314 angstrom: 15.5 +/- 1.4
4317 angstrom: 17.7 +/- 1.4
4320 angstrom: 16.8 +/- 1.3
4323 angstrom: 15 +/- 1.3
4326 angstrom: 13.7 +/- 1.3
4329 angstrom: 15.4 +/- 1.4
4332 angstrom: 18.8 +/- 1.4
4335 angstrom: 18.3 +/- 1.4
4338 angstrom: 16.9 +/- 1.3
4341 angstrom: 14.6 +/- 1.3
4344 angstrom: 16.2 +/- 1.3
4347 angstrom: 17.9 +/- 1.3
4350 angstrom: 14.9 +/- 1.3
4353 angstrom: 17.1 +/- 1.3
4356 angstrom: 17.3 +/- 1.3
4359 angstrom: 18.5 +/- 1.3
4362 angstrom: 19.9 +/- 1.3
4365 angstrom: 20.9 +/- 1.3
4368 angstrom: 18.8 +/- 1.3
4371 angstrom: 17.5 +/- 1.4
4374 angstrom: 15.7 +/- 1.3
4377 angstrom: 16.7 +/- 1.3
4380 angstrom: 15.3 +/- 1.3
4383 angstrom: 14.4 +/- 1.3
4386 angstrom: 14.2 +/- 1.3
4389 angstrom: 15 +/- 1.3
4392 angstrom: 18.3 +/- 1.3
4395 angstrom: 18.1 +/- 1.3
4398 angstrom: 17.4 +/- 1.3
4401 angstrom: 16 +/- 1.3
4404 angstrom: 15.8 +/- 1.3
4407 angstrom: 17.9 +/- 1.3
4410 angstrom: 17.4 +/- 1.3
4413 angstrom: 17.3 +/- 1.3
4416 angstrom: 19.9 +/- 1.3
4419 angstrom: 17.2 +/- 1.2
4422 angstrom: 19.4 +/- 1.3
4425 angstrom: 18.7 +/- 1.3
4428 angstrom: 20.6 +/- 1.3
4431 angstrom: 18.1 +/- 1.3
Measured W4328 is -1.6 angstrom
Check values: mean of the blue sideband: 13.5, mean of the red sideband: 17.1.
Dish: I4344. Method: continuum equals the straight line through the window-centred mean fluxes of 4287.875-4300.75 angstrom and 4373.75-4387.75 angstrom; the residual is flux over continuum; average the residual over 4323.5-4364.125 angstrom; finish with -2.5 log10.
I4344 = -0.17 mag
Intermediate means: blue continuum 13.4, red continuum 15.2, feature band 16.9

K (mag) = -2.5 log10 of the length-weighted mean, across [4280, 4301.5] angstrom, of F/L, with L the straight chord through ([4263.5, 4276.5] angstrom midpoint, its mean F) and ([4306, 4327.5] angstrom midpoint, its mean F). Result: 0.06 mag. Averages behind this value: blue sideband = 14.8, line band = 13.7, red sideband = 14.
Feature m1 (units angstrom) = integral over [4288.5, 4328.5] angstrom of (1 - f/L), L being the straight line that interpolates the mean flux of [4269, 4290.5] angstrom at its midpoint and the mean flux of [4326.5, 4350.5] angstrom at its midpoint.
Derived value 4.9 angstrom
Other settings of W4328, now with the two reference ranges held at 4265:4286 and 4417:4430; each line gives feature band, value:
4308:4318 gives 1.1 angstrom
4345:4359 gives -0.2 angstrom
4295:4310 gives 4.2 angstrom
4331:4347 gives -0.6 angstrom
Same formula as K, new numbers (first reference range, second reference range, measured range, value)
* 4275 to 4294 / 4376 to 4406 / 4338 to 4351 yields -0.06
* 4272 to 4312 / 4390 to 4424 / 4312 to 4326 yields -0.14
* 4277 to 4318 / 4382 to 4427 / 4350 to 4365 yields -0.18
